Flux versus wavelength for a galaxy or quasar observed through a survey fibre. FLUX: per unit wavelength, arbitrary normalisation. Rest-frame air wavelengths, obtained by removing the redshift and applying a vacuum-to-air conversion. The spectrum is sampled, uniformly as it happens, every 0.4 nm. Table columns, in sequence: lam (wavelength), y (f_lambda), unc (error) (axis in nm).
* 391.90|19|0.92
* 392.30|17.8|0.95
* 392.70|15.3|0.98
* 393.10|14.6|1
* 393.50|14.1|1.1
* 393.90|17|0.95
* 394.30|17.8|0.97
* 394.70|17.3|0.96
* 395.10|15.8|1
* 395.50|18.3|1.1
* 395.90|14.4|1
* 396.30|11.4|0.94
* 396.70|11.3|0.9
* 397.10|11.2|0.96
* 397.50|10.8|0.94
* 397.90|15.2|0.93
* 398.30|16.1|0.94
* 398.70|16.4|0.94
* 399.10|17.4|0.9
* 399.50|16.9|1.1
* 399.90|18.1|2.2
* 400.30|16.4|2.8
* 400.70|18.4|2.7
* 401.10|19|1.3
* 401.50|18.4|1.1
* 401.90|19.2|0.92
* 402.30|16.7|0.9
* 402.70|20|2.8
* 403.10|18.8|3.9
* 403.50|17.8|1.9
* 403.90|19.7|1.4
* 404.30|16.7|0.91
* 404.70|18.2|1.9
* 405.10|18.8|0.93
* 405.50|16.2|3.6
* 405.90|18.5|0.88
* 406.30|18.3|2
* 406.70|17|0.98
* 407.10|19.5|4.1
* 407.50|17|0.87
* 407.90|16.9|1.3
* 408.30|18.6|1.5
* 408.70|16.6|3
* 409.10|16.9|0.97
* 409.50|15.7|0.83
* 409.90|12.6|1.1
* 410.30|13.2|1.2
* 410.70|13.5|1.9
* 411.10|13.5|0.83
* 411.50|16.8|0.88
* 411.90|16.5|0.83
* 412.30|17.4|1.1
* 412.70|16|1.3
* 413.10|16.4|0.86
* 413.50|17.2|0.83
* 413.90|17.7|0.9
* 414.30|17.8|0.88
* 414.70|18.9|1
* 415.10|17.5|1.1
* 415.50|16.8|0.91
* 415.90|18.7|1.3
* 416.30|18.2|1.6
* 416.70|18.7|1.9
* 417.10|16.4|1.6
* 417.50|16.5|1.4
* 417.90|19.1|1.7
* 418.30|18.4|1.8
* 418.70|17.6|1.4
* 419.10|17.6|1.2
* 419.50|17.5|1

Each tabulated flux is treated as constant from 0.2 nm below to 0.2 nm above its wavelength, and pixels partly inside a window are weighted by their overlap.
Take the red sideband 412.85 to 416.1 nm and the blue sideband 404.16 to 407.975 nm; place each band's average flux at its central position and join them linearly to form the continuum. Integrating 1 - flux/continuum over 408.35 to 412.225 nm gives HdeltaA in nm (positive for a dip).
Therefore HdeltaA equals 0.53 nm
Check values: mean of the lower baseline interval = 17.8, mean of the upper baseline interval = 17.6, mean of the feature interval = 15.2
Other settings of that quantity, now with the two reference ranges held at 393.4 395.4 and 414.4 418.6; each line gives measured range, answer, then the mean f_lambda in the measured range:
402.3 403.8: -0.133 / 18.6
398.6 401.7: -0.131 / 17.7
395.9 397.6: 0.525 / 11.6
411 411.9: 0.101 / 15.6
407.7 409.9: 0.115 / 16.5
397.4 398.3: 0.154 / 13.9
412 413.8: 0.092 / 16.8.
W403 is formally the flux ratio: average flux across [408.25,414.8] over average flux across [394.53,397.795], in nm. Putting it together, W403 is 1.16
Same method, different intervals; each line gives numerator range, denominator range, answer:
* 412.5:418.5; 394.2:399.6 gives 1.18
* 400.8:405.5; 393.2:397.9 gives 1.27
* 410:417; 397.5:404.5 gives 0.95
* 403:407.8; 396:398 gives 1.51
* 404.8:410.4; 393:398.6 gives 1.15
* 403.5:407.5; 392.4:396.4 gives 1.14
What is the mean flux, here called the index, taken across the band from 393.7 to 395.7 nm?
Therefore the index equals 17.2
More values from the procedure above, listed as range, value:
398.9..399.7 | 17.2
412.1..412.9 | 16.7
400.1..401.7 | 18.1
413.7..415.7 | 17.7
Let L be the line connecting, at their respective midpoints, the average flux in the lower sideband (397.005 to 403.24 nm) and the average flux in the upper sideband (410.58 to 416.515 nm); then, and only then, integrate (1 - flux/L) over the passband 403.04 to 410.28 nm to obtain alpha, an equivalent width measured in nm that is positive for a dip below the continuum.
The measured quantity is -0.173 nm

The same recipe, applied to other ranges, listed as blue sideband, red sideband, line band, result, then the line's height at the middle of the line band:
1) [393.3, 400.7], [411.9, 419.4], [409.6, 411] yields 0.30 nm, 17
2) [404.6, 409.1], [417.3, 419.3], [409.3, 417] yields 0.57 nm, 17.8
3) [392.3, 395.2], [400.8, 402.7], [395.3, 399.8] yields 0.70 nm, 17.3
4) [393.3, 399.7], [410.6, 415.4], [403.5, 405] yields -0.22 nm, 15.8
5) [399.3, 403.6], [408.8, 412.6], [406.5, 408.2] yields -0.15 nm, 16.3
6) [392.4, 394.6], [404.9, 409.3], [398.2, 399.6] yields -0.01 nm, 16.6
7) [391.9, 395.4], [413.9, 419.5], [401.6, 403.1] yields -0.15 nm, 17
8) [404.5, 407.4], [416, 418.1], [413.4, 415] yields 0.00 nm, 17.9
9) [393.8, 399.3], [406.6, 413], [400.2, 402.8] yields -0.49 nm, 15.4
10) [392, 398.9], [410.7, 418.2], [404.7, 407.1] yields -0.26 nm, 16.2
